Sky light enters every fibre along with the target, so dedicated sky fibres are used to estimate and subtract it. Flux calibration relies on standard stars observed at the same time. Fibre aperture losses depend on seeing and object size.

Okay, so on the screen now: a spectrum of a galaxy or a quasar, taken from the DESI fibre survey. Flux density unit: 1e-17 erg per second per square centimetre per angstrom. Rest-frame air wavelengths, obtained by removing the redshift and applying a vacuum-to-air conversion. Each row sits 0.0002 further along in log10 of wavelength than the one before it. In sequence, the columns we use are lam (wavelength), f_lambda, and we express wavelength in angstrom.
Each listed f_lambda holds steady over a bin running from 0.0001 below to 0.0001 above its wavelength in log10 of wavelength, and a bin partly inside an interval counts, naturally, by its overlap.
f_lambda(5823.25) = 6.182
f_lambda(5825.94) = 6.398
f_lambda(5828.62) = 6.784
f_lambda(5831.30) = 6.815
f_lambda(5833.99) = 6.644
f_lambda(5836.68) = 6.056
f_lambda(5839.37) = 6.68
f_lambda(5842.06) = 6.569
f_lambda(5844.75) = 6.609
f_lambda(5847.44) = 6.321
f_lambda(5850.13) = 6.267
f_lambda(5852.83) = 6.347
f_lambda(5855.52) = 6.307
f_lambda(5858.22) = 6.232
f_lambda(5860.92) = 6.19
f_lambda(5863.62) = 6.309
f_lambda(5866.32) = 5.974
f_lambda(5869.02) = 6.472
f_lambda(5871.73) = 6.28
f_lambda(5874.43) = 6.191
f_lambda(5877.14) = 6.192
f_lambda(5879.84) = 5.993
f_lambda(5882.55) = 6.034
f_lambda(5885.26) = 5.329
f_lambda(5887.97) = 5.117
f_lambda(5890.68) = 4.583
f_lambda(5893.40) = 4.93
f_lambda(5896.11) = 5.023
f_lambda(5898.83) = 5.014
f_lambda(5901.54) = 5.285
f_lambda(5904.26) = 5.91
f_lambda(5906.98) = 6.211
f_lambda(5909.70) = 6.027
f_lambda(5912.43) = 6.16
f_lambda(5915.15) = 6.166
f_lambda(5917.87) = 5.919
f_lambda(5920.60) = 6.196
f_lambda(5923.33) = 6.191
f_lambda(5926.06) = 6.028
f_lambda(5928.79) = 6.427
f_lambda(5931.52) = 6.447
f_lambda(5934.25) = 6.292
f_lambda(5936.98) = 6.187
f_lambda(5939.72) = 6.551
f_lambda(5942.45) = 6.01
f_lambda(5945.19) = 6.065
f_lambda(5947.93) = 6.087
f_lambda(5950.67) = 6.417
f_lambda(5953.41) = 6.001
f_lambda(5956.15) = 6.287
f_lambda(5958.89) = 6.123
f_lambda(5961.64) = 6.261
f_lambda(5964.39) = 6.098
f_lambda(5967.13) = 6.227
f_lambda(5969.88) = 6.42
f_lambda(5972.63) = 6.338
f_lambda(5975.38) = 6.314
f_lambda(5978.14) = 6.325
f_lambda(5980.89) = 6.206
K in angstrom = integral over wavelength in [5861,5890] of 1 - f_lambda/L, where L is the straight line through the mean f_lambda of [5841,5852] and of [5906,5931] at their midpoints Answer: 1.6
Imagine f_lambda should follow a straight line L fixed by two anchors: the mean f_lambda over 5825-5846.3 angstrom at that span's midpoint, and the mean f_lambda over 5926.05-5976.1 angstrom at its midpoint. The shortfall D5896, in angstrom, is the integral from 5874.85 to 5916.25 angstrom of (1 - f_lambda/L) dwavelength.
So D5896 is 5.1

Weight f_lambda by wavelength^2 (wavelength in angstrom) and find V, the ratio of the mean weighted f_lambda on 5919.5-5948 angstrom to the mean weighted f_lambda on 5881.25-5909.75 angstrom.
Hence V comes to 1.17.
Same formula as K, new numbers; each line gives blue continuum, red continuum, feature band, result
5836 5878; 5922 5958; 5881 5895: 2.4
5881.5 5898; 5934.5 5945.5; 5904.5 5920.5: -1.3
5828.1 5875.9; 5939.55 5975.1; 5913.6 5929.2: 0.3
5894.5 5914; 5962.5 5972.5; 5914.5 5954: -1.7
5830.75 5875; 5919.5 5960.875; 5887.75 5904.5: 3.3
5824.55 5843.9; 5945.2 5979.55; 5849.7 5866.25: 0.6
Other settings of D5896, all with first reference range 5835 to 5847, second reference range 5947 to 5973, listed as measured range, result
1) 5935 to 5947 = 0.12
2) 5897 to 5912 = 1.52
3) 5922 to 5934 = 0.03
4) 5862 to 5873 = 0.27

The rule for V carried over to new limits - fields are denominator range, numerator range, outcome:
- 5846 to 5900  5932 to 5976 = 1.09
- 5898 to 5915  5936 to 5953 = 1.08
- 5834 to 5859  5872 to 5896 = 0.88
